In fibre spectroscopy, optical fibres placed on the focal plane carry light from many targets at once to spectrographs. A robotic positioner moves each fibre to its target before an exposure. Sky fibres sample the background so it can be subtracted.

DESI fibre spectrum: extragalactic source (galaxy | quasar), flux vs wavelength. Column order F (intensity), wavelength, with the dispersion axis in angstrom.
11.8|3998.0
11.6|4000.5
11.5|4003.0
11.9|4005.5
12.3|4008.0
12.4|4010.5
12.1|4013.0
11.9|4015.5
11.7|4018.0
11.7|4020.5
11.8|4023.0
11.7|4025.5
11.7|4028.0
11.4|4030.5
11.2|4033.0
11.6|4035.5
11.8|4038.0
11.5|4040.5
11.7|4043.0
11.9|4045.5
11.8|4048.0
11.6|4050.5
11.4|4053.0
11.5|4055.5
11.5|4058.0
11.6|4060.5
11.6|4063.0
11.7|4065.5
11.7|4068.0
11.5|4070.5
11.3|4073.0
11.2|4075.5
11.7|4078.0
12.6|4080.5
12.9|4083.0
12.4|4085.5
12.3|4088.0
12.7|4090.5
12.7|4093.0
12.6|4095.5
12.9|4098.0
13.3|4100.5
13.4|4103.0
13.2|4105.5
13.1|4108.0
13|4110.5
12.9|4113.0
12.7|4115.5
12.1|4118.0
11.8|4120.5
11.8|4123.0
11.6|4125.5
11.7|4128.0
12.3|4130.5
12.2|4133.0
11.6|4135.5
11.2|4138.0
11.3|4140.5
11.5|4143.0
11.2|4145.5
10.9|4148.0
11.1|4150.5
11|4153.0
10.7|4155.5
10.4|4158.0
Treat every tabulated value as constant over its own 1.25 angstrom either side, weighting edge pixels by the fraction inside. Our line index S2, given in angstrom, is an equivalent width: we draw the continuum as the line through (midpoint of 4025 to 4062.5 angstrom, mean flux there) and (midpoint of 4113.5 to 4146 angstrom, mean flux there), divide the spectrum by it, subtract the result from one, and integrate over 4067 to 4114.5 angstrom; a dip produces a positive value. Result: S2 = -3.2 angstrom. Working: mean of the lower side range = 11.6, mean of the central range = 12.5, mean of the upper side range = 11.8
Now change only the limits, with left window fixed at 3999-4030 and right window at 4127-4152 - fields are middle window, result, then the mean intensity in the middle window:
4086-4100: -1.25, 12.7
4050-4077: 0.46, 11.5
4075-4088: -0.64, 12.2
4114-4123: -0.48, 12.2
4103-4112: -1.21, 13.1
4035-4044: 0.09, 11.7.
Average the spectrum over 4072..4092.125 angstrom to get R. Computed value 12.2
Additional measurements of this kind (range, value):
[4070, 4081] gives 11.6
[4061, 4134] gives 12.3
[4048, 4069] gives 11.6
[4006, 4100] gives 11.9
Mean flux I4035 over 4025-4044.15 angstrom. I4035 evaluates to 11.6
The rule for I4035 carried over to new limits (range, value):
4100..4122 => 12.8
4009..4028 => 11.9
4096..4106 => 13.2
